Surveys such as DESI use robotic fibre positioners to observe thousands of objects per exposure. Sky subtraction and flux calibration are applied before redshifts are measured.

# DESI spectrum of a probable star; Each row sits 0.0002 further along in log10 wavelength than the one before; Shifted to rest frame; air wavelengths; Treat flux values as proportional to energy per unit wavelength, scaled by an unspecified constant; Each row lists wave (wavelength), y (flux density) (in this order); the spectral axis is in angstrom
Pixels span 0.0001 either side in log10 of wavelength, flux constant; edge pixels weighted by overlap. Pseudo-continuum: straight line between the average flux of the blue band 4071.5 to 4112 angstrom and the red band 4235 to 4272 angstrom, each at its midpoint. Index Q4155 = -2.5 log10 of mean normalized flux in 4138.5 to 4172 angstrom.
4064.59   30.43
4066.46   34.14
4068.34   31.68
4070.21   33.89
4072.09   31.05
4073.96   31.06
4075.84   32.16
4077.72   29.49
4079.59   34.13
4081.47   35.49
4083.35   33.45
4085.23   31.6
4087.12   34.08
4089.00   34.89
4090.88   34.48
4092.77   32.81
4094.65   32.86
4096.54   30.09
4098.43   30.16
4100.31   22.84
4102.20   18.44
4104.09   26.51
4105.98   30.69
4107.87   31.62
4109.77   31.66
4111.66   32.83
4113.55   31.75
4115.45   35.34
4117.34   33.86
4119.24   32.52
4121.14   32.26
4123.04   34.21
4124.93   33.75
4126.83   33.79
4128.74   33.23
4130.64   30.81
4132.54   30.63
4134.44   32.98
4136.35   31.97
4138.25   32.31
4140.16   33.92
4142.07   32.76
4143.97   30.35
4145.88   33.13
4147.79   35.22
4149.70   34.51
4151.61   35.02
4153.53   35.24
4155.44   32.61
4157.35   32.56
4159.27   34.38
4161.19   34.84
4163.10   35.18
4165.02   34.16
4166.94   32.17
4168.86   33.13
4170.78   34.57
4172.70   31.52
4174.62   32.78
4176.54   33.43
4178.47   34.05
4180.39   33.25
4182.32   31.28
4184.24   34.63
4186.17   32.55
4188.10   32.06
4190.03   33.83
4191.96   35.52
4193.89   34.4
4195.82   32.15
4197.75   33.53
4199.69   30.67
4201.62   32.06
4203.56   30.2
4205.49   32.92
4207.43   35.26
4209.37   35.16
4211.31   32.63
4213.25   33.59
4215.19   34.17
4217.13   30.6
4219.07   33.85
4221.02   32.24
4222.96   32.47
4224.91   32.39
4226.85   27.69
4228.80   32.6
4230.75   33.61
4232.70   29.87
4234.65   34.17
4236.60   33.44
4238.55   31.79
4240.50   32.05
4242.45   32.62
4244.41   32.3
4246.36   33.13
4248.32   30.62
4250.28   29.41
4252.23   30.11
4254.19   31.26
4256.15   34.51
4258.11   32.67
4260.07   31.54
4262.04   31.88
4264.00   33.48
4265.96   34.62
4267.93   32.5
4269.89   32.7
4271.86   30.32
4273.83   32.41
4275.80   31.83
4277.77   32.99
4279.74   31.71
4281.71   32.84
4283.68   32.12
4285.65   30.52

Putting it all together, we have -0.07 mag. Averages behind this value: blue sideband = 31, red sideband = 32.2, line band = 33.7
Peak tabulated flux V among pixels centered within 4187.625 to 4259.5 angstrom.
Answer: 35.52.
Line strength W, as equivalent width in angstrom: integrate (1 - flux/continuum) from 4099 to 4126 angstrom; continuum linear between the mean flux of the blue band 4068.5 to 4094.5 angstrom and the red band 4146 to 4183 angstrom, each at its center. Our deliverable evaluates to 2.1 angstrom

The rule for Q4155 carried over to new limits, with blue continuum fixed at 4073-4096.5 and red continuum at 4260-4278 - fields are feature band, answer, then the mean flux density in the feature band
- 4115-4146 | 0.001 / 32.8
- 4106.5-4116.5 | 0.009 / 32.6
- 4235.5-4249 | 0.006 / 32.3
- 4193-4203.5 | 0.010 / 32.3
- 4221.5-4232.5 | 0.031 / 31.6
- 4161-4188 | -0.021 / 33.3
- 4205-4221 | -0.028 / 33.4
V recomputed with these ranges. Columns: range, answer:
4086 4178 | 35.34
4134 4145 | 33.92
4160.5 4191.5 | 35.18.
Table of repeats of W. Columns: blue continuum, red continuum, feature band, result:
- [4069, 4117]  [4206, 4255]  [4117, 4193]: -3.6 angstrom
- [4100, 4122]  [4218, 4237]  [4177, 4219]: -1.9 angstrom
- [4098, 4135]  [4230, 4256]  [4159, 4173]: -1.1 angstrom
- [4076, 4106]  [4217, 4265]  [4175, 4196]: -1.2 angstrom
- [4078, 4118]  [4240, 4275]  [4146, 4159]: -1.0 angstrom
